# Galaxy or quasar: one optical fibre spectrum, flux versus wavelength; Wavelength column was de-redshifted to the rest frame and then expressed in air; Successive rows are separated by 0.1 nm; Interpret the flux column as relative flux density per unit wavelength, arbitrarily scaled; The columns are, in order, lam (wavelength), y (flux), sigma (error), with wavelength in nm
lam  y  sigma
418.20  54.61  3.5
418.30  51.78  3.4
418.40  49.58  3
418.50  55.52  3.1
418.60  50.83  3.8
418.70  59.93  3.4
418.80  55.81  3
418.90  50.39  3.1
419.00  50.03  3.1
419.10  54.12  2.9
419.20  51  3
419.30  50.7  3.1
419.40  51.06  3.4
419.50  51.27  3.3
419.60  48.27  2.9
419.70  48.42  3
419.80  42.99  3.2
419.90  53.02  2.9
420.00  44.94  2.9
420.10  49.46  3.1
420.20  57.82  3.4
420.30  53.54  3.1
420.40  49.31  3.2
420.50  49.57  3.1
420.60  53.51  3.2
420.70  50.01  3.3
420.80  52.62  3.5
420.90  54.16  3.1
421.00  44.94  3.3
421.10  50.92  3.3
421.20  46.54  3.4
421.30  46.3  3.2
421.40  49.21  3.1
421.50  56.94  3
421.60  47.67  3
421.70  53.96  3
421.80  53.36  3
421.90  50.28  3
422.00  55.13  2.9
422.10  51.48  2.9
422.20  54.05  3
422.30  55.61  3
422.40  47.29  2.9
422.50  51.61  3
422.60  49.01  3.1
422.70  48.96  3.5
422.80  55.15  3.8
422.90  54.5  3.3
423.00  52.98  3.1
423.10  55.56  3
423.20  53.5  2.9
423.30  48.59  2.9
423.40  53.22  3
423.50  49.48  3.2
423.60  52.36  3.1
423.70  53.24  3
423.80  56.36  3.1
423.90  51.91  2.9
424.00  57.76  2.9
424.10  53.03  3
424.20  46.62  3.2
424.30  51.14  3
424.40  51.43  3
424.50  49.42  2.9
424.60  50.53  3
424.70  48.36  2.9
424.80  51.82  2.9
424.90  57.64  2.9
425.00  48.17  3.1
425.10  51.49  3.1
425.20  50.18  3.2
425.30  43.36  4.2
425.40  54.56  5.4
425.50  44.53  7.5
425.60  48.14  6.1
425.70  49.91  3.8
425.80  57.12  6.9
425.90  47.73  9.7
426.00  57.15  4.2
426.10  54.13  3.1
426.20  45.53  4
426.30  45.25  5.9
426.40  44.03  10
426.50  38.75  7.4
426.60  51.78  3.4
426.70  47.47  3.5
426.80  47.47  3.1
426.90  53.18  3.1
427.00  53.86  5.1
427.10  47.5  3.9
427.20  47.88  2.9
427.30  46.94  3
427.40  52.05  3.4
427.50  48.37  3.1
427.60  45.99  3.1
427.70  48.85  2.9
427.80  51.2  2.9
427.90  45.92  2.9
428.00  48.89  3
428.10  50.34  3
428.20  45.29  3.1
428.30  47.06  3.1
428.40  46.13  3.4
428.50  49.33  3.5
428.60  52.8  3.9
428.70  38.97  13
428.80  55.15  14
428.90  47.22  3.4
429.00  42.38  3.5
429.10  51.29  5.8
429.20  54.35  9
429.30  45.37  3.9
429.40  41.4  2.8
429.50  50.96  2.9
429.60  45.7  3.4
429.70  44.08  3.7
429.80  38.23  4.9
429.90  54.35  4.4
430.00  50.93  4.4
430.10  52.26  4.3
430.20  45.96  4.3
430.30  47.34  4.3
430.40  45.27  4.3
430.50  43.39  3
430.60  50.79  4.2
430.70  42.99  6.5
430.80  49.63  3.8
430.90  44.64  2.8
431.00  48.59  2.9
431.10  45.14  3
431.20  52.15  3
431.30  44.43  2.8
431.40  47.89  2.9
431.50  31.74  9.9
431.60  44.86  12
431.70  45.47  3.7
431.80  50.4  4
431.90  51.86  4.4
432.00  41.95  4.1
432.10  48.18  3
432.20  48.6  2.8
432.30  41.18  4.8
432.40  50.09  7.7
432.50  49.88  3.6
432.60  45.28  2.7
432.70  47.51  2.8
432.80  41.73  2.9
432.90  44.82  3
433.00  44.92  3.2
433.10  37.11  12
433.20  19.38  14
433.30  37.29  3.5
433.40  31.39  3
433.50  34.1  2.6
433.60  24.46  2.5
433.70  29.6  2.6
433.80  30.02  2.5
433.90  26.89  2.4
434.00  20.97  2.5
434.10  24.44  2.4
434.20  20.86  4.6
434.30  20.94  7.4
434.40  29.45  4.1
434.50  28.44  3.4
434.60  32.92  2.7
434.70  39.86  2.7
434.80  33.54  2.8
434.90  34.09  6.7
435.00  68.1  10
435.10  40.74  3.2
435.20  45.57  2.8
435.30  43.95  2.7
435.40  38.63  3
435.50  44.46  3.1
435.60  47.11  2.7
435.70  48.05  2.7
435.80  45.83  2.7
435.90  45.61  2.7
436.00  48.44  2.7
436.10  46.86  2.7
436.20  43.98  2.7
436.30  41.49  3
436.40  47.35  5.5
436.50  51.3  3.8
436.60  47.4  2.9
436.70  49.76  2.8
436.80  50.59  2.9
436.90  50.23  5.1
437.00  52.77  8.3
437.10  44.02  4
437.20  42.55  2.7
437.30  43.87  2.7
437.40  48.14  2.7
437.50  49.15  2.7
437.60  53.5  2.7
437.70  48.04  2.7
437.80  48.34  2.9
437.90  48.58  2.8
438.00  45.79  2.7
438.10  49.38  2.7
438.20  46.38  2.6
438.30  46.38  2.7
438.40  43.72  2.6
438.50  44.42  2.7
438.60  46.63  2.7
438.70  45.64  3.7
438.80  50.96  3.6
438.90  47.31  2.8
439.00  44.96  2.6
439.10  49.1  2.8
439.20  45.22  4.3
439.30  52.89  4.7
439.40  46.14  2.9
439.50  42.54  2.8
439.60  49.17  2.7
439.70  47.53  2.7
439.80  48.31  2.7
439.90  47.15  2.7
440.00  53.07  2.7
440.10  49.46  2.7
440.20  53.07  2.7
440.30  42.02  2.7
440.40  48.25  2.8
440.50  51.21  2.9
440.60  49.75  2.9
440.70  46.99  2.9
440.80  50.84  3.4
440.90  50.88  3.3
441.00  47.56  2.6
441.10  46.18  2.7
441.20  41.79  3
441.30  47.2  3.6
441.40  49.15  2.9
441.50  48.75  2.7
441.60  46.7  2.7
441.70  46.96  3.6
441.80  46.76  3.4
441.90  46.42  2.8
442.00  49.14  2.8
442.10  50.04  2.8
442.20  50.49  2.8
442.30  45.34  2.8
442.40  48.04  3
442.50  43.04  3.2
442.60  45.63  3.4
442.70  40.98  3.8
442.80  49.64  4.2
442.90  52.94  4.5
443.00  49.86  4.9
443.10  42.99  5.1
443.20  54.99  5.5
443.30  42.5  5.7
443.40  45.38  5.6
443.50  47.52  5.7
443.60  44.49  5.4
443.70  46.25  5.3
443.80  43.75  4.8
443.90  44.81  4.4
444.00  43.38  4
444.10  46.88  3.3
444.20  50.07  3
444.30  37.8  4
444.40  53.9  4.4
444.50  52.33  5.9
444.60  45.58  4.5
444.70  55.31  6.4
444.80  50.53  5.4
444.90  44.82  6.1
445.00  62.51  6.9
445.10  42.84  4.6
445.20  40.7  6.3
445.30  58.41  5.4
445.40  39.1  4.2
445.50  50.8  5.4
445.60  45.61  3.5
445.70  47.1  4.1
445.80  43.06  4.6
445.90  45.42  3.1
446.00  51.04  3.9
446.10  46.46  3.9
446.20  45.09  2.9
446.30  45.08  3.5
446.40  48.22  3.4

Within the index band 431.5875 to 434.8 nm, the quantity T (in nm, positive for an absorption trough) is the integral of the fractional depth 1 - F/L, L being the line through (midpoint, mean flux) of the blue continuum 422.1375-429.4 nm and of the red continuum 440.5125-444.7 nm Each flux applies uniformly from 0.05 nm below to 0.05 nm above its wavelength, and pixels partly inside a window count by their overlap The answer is 0.79 nm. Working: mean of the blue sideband 50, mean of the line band 36.9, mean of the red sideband 47.3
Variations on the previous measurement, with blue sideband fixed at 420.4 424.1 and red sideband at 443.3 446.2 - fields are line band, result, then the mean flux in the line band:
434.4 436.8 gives 0.254 nm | 43.9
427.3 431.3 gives 0.218 nm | 47.7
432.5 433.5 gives 0.212 nm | 39.1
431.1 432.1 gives 0.084 nm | 45.7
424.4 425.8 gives 0.030 nm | 50.2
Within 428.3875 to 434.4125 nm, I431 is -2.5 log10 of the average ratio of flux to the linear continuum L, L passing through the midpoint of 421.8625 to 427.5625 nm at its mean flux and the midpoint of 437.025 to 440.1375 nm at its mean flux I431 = 0.16 mag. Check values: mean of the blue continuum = 50.8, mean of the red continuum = 47.4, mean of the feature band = 42.4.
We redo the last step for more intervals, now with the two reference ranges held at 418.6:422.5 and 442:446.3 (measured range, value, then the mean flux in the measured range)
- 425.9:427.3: 0.034 mag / 48.7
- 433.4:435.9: 0.342 mag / 35.7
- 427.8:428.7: 0.046 mag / 47.9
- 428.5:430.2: 0.043 mag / 47.8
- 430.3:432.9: 0.074 mag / 46.1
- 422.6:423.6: -0.031 mag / 52.3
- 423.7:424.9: -0.030 mag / 52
